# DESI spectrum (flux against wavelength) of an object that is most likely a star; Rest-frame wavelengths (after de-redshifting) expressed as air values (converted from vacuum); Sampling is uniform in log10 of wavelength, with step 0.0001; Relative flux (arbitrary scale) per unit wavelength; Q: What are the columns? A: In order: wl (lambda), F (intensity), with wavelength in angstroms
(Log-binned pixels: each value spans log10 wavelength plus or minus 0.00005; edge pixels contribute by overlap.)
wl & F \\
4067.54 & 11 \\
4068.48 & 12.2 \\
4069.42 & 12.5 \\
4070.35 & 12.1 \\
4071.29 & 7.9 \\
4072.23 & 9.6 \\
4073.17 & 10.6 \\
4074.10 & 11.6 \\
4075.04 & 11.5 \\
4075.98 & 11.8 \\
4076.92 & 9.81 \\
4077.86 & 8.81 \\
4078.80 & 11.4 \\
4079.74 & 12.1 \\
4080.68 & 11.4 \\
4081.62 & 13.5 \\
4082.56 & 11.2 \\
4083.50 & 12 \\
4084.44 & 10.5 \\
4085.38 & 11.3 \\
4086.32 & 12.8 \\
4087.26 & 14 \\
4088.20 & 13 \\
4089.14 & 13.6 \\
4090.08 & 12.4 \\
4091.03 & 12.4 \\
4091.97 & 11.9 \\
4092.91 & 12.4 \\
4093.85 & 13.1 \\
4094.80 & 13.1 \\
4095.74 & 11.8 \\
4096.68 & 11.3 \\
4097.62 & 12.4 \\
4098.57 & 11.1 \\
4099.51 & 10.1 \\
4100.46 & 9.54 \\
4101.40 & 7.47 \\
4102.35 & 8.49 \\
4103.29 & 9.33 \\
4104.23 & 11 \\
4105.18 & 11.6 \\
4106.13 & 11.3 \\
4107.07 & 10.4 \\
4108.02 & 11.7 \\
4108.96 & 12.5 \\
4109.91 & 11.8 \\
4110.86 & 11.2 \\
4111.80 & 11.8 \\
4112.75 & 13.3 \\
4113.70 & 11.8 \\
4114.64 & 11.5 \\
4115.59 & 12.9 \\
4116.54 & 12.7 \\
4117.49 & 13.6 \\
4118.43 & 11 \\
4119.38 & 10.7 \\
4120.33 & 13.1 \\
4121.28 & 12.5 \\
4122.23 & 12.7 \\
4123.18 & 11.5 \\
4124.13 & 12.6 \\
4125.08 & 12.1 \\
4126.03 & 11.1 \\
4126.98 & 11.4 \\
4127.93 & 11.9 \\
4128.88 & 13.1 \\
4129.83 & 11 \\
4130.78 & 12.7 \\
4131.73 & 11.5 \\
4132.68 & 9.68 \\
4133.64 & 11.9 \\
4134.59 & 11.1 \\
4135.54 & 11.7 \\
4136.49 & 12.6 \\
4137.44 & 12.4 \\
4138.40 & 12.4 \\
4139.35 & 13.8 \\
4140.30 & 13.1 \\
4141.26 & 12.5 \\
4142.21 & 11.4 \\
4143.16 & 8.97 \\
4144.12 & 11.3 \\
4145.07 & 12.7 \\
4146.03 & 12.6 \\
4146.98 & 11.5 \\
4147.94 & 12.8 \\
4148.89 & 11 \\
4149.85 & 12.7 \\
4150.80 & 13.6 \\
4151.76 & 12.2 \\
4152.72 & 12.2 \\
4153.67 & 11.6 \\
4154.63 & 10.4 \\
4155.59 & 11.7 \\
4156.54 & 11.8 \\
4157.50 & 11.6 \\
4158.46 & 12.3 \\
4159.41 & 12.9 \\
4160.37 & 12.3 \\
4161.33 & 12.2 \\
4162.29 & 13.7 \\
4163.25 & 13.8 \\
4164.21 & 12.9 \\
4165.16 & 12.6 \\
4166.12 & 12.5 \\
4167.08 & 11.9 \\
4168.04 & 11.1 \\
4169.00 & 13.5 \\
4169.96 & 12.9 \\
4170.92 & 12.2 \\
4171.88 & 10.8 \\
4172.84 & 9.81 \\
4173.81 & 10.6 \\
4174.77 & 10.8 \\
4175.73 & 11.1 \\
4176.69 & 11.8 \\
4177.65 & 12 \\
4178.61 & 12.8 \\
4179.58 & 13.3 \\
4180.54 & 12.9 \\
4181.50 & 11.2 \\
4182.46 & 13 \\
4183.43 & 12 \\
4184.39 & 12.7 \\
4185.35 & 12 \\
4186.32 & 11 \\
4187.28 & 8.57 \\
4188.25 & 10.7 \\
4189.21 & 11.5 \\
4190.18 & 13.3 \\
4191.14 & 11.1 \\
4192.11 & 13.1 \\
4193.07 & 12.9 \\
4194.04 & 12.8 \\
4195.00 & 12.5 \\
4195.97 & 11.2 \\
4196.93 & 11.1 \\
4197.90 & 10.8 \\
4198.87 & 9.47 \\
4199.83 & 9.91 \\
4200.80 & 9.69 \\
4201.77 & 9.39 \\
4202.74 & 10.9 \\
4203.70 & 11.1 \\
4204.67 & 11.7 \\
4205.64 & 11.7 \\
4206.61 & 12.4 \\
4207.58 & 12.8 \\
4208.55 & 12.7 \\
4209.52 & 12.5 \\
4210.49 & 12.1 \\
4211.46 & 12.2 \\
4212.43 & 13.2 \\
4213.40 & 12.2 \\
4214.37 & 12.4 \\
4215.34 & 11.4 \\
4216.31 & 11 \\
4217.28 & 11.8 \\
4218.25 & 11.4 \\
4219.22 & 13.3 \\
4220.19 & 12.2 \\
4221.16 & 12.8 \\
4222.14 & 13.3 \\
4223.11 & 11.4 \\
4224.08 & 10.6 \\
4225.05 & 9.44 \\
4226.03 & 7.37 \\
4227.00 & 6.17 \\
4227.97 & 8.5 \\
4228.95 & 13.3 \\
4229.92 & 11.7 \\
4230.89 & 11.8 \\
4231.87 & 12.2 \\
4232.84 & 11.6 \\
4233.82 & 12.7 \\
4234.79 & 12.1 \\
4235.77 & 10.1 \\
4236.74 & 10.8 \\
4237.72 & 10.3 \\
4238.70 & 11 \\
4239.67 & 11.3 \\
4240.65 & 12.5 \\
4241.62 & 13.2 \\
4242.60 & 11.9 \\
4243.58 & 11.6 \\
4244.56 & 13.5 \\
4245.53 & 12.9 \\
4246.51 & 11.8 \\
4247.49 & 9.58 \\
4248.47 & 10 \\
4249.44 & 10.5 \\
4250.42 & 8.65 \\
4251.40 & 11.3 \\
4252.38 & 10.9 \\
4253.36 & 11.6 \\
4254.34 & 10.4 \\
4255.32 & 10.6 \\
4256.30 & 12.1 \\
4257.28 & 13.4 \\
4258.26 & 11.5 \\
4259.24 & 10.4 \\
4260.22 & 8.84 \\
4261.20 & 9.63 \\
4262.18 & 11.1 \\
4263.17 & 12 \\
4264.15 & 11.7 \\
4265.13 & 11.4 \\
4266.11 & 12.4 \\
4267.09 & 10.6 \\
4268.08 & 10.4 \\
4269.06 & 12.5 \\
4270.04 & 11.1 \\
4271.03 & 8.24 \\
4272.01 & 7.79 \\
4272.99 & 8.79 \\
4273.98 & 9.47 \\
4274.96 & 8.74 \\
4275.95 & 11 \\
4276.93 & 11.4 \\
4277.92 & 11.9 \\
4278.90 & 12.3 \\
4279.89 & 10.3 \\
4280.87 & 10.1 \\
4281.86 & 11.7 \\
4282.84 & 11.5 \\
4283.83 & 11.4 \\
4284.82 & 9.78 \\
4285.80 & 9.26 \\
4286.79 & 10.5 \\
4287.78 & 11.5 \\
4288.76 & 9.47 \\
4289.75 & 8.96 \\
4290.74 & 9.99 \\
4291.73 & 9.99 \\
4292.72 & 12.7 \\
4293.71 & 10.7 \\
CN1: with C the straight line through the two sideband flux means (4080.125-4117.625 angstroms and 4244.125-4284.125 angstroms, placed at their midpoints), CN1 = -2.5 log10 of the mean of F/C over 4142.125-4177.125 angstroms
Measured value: -0.05 mag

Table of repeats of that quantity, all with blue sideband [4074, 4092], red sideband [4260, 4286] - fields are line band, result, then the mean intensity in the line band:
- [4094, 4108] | 0.098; 10.7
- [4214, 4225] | -0.087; 11.9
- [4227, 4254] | -0.046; 11.3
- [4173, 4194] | -0.059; 11.8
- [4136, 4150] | -0.059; 12.1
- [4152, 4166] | -0.087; 12.3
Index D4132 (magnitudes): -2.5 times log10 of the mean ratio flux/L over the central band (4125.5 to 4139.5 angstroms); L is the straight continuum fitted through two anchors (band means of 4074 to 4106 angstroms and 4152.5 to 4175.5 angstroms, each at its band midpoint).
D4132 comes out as -0.01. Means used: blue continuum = 11.5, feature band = 11.8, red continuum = 12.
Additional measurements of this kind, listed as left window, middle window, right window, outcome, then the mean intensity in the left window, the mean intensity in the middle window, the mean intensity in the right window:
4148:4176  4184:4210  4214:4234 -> 0.012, 12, 11.5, 11.2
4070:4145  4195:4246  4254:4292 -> -0.049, 11.6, 11.4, 10.6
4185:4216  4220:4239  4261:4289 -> 0.025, 11.6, 10.9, 10.6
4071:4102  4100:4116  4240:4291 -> 0.033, 11.4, 11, 10.9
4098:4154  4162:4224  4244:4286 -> -0.055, 11.7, 11.9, 10.8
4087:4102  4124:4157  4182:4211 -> -0.021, 11.8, 11.9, 11.6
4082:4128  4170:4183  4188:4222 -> 0.001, 11.7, 11.8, 11.8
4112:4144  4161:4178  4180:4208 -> -0.030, 12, 12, 11.5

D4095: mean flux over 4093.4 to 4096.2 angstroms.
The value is 12.6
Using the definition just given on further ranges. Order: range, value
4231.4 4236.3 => 11.7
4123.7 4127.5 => 11.8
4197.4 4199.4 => 10.1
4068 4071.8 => 11.1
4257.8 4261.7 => 10.1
